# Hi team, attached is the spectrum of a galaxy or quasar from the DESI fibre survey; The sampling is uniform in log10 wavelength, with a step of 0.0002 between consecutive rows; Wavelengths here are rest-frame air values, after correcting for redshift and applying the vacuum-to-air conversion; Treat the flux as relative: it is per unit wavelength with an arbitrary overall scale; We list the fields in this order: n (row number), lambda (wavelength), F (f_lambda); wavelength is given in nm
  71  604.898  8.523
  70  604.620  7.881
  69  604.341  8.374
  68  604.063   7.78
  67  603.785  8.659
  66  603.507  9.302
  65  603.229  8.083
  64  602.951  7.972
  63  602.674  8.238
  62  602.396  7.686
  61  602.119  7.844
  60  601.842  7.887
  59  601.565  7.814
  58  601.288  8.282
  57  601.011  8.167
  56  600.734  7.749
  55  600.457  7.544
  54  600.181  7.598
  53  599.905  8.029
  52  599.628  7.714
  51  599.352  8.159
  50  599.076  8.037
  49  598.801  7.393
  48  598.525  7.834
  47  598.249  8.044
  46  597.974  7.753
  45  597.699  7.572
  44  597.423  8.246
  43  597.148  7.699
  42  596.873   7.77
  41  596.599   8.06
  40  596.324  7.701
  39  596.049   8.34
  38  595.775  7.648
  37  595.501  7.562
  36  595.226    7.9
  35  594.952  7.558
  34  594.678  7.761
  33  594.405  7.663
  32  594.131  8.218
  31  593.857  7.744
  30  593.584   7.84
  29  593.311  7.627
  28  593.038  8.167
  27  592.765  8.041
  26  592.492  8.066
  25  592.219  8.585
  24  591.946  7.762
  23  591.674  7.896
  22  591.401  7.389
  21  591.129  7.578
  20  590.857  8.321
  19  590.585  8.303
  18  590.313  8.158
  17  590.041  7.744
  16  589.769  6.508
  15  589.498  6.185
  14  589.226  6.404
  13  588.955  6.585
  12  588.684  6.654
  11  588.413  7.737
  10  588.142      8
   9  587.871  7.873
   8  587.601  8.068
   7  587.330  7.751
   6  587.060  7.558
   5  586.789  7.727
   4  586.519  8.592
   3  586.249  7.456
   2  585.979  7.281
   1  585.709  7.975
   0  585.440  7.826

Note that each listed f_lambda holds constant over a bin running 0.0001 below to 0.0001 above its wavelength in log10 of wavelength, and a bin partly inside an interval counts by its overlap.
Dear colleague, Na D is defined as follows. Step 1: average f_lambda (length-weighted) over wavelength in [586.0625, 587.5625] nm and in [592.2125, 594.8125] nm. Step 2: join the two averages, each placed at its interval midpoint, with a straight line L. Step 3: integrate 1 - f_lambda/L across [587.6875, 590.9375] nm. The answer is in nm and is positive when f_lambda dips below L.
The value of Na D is 0.20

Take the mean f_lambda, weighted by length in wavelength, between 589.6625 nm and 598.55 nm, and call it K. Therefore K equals 7.85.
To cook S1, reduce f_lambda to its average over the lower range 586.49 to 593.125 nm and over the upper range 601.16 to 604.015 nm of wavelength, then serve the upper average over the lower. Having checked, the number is 1.1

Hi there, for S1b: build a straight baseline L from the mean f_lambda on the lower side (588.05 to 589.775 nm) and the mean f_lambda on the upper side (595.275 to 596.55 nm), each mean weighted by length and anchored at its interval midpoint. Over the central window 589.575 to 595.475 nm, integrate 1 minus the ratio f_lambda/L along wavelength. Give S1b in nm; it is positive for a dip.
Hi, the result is -0.375 nm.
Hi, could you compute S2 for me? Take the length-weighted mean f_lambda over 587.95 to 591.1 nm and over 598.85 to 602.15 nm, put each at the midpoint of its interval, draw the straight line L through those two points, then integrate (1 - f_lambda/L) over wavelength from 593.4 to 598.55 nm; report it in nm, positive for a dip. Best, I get -0.114 nm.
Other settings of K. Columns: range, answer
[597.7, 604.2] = 7.97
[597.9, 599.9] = 7.86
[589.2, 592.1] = 7.52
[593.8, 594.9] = 7.83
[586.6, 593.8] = 7.64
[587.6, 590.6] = 7.28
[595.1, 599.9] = 7.85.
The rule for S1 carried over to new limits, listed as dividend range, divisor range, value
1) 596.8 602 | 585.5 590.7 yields 1.05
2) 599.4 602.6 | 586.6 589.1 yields 1.04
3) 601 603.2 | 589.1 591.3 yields 1.08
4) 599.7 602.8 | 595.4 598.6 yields 1.00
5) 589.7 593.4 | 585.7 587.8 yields 1.01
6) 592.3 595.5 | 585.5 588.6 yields 1.01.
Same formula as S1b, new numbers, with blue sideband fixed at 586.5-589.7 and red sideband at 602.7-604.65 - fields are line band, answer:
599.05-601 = 0.06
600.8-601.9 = 0.02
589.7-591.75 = -0.07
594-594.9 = -0.01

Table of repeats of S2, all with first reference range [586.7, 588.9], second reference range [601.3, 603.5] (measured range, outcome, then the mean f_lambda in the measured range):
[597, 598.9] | 0.03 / 7.8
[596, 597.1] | -0.01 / 7.92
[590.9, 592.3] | -0.02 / 7.85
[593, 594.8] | -0.01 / 7.85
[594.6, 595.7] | 0.02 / 7.69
